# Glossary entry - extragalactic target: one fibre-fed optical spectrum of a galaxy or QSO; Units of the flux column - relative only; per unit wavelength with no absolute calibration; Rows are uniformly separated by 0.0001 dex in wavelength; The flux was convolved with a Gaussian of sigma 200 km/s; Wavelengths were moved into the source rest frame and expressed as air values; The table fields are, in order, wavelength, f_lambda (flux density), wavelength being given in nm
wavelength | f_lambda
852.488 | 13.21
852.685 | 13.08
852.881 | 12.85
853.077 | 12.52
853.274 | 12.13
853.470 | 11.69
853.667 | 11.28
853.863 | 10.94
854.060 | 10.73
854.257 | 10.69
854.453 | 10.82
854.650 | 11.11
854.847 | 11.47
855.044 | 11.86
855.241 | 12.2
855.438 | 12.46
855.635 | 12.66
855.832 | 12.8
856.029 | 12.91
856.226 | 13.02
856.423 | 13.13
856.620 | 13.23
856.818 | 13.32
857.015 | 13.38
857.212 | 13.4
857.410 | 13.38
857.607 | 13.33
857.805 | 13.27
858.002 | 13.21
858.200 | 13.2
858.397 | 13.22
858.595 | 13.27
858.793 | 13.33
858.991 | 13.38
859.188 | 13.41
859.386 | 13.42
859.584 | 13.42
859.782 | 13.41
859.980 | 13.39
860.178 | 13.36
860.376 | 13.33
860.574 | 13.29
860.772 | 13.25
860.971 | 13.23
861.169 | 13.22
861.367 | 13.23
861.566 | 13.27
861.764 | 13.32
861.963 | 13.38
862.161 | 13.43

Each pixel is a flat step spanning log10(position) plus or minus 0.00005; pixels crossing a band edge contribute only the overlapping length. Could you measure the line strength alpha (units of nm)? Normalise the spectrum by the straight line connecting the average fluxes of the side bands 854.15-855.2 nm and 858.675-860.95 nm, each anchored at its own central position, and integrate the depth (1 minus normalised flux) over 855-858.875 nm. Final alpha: -0.28 nm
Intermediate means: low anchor 11.2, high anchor 13.4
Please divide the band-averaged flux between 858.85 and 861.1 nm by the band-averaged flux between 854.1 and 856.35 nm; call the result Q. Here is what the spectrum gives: 1.1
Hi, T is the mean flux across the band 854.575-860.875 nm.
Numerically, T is 13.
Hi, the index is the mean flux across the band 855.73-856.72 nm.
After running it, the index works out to 13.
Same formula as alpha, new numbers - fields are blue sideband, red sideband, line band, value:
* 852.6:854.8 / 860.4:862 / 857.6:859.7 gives -0.10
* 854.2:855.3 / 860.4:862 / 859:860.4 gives -0.06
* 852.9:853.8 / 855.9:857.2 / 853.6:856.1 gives 0.17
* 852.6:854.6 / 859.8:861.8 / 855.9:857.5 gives -0.11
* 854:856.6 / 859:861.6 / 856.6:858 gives -0.09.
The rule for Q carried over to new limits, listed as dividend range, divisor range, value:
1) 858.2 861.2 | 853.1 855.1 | 1.18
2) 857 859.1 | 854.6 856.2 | 1.09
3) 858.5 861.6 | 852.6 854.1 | 1.12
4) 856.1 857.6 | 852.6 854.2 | 1.12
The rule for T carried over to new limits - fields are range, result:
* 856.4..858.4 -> 13.3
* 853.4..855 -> 11.1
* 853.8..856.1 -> 11.7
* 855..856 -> 12.5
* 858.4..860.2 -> 13.4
